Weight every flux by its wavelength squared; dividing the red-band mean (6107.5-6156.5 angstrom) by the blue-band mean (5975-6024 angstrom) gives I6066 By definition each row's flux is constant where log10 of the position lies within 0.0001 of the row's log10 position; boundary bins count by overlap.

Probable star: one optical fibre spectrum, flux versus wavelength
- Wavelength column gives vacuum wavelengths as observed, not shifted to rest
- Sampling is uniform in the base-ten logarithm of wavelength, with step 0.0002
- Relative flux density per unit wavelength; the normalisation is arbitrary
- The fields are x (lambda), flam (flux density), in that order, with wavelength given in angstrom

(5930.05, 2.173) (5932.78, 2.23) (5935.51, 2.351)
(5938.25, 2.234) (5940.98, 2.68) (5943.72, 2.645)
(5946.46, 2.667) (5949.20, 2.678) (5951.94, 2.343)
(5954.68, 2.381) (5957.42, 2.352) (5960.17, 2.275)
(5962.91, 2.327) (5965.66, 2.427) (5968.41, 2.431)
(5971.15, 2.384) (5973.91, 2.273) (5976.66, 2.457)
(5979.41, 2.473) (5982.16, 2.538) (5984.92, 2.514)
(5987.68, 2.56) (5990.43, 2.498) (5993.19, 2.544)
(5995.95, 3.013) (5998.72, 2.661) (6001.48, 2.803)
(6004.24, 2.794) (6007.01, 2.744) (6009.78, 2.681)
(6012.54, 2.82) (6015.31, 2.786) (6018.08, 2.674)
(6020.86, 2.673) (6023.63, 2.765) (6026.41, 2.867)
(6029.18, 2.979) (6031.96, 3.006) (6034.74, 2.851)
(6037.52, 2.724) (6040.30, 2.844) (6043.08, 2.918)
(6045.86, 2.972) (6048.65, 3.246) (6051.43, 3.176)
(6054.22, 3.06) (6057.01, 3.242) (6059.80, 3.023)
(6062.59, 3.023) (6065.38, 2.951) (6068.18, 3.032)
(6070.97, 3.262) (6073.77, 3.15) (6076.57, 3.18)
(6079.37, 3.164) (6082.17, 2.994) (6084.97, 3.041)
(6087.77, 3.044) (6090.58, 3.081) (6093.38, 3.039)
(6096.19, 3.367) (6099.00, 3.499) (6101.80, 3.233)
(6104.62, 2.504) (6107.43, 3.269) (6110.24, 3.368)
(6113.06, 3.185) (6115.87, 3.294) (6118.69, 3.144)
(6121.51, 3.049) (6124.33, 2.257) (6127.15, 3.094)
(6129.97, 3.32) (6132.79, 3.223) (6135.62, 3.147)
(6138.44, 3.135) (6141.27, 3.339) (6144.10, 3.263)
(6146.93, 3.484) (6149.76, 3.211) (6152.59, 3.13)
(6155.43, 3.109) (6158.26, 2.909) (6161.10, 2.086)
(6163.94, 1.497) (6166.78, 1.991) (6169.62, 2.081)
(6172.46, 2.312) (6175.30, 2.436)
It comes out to 1.24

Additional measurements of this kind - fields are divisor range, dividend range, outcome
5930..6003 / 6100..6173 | 1.24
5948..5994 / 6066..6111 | 1.34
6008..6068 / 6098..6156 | 1.11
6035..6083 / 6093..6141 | 1.05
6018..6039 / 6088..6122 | 1.15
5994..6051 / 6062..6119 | 1.13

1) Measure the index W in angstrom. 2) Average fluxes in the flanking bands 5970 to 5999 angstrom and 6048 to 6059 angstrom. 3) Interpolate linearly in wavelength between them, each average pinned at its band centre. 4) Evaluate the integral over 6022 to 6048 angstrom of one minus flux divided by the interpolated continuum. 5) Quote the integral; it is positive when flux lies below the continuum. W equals 0.94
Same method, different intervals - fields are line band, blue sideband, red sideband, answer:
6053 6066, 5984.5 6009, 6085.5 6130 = -0.6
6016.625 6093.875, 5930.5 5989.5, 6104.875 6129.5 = -5.0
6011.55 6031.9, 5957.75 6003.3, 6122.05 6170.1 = -1.7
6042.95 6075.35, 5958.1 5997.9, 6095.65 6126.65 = -2.7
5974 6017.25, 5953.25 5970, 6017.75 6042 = -0.8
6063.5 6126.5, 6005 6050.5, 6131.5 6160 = -1.2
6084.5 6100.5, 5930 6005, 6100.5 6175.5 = -2.3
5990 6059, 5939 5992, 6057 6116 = -1.7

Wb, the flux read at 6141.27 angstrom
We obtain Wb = 3.339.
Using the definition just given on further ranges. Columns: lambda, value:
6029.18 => 2.979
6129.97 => 3.32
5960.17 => 2.275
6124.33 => 2.257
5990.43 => 2.498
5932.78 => 2.23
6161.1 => 2.086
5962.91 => 2.327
